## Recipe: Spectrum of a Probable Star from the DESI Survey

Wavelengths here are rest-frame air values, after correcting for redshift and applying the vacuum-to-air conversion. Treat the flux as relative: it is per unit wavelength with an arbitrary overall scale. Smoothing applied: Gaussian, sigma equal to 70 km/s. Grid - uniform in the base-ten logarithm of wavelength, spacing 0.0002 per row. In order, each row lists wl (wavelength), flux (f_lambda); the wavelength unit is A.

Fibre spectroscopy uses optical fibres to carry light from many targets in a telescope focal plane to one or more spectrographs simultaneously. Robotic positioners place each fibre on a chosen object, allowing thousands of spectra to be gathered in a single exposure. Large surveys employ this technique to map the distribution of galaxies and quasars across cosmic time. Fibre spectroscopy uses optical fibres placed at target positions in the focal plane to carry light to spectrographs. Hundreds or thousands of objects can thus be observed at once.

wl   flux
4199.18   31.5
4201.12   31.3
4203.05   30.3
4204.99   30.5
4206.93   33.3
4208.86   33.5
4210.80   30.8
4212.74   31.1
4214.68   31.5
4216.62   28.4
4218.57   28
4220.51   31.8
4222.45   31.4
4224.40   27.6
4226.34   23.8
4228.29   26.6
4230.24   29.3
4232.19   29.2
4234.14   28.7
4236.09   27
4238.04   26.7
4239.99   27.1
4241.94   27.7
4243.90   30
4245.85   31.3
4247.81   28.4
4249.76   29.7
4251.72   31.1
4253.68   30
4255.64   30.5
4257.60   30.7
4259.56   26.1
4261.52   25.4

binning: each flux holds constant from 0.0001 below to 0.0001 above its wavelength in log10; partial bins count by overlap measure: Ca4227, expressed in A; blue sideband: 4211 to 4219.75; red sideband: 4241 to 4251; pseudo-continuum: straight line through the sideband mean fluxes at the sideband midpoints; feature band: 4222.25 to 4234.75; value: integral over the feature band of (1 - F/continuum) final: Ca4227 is 0.8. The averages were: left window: 29.9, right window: 29.5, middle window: 27.8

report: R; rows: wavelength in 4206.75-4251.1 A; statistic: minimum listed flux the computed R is 23.8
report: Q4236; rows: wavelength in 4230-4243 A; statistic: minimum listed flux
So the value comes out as 26.7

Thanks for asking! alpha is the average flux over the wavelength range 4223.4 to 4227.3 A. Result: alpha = 25.7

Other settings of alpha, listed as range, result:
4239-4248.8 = 28.9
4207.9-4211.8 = 32.1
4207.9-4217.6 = 31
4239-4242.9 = 27.4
